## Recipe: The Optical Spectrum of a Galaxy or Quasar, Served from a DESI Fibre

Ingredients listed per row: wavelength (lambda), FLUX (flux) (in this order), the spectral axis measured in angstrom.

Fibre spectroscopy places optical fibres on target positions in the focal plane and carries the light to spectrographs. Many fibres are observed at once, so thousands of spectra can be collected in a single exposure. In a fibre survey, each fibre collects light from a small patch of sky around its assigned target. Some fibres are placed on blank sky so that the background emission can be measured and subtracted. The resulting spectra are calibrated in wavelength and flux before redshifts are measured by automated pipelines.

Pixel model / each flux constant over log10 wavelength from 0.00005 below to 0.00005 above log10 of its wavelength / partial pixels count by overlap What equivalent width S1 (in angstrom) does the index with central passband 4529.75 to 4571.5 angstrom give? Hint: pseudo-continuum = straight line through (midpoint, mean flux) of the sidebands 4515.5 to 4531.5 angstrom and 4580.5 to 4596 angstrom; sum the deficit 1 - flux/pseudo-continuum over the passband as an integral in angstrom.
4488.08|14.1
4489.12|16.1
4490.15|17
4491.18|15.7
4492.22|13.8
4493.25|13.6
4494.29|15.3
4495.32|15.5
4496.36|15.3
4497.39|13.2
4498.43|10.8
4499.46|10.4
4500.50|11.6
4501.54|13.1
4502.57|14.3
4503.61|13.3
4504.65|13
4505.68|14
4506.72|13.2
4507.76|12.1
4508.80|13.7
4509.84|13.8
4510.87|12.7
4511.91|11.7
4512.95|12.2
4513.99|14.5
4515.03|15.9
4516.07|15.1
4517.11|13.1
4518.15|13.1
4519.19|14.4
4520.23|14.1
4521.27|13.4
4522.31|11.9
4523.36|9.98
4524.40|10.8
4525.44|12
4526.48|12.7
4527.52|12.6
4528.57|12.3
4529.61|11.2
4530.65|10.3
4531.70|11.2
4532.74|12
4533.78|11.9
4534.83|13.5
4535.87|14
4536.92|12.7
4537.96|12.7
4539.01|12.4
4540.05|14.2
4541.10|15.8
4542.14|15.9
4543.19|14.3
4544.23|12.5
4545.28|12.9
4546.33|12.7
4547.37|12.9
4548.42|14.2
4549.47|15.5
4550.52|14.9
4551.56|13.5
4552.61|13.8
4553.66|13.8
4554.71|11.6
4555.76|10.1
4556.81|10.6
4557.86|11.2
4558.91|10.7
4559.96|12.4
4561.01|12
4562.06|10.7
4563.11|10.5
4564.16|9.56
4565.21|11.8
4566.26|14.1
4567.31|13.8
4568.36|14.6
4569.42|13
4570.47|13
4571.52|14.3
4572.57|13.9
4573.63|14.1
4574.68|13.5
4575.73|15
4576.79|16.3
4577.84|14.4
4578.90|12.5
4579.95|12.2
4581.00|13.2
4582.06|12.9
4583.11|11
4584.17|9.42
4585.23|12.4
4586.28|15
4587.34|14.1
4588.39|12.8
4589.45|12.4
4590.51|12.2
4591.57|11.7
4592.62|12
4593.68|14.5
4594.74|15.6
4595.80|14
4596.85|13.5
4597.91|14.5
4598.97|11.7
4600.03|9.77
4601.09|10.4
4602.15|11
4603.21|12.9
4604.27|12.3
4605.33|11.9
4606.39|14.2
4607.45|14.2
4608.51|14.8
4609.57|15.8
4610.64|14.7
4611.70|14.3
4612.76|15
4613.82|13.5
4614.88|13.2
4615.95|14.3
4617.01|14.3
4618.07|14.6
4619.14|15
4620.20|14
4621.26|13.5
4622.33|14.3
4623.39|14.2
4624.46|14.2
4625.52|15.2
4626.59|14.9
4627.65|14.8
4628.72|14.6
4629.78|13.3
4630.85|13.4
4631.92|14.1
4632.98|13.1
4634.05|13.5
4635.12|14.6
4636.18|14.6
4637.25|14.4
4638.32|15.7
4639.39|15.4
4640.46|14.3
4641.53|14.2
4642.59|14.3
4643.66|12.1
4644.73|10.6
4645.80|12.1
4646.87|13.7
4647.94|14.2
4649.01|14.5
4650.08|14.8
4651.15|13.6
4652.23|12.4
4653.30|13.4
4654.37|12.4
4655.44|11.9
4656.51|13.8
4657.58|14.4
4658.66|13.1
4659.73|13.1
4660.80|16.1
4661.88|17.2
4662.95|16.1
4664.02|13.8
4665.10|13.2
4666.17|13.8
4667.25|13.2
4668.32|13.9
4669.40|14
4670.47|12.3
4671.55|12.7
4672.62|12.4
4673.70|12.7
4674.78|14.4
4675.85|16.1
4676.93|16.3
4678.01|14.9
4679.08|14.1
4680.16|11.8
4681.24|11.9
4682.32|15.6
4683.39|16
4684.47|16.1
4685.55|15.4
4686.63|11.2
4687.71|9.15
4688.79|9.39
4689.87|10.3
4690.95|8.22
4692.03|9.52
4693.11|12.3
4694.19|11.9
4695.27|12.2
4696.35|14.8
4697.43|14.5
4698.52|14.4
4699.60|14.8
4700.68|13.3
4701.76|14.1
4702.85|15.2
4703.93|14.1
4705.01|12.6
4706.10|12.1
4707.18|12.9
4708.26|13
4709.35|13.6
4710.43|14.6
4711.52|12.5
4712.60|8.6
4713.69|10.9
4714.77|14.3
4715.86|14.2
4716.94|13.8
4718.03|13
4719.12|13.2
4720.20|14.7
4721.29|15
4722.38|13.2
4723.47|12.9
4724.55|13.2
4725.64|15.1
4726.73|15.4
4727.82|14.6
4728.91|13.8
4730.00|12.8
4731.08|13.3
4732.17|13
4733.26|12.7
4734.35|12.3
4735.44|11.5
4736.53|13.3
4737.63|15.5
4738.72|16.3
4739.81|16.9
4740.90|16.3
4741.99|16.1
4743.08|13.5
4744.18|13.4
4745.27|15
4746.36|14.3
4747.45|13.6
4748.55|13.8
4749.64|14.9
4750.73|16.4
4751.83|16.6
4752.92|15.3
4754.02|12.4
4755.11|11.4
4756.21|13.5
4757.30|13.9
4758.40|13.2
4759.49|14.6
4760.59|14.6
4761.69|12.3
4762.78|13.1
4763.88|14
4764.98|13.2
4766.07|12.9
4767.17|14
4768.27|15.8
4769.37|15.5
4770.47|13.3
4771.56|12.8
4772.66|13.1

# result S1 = -0.5 angstrom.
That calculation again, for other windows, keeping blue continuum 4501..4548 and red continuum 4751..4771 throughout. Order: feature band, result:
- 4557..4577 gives 0.62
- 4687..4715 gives 2.60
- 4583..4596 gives 0.37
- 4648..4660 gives 0.06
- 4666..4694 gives 1.31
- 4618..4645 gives -1.44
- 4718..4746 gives -0.63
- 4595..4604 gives 0.66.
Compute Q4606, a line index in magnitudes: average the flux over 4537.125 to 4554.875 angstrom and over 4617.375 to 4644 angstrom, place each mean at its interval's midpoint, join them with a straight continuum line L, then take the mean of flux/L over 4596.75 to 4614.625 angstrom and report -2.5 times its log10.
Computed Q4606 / 0.07 mag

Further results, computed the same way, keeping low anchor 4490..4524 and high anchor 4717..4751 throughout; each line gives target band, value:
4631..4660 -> 0.02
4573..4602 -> 0.06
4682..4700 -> 0.11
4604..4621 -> -0.03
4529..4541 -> 0.09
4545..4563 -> 0.09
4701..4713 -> 0.08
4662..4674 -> 0.03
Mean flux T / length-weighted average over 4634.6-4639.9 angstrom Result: 14.9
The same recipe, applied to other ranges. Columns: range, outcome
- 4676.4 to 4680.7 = 14.3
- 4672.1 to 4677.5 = 14.4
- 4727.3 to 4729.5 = 14.2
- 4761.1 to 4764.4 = 13.1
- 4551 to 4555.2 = 13.2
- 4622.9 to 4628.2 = 14.7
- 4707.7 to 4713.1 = 12.5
